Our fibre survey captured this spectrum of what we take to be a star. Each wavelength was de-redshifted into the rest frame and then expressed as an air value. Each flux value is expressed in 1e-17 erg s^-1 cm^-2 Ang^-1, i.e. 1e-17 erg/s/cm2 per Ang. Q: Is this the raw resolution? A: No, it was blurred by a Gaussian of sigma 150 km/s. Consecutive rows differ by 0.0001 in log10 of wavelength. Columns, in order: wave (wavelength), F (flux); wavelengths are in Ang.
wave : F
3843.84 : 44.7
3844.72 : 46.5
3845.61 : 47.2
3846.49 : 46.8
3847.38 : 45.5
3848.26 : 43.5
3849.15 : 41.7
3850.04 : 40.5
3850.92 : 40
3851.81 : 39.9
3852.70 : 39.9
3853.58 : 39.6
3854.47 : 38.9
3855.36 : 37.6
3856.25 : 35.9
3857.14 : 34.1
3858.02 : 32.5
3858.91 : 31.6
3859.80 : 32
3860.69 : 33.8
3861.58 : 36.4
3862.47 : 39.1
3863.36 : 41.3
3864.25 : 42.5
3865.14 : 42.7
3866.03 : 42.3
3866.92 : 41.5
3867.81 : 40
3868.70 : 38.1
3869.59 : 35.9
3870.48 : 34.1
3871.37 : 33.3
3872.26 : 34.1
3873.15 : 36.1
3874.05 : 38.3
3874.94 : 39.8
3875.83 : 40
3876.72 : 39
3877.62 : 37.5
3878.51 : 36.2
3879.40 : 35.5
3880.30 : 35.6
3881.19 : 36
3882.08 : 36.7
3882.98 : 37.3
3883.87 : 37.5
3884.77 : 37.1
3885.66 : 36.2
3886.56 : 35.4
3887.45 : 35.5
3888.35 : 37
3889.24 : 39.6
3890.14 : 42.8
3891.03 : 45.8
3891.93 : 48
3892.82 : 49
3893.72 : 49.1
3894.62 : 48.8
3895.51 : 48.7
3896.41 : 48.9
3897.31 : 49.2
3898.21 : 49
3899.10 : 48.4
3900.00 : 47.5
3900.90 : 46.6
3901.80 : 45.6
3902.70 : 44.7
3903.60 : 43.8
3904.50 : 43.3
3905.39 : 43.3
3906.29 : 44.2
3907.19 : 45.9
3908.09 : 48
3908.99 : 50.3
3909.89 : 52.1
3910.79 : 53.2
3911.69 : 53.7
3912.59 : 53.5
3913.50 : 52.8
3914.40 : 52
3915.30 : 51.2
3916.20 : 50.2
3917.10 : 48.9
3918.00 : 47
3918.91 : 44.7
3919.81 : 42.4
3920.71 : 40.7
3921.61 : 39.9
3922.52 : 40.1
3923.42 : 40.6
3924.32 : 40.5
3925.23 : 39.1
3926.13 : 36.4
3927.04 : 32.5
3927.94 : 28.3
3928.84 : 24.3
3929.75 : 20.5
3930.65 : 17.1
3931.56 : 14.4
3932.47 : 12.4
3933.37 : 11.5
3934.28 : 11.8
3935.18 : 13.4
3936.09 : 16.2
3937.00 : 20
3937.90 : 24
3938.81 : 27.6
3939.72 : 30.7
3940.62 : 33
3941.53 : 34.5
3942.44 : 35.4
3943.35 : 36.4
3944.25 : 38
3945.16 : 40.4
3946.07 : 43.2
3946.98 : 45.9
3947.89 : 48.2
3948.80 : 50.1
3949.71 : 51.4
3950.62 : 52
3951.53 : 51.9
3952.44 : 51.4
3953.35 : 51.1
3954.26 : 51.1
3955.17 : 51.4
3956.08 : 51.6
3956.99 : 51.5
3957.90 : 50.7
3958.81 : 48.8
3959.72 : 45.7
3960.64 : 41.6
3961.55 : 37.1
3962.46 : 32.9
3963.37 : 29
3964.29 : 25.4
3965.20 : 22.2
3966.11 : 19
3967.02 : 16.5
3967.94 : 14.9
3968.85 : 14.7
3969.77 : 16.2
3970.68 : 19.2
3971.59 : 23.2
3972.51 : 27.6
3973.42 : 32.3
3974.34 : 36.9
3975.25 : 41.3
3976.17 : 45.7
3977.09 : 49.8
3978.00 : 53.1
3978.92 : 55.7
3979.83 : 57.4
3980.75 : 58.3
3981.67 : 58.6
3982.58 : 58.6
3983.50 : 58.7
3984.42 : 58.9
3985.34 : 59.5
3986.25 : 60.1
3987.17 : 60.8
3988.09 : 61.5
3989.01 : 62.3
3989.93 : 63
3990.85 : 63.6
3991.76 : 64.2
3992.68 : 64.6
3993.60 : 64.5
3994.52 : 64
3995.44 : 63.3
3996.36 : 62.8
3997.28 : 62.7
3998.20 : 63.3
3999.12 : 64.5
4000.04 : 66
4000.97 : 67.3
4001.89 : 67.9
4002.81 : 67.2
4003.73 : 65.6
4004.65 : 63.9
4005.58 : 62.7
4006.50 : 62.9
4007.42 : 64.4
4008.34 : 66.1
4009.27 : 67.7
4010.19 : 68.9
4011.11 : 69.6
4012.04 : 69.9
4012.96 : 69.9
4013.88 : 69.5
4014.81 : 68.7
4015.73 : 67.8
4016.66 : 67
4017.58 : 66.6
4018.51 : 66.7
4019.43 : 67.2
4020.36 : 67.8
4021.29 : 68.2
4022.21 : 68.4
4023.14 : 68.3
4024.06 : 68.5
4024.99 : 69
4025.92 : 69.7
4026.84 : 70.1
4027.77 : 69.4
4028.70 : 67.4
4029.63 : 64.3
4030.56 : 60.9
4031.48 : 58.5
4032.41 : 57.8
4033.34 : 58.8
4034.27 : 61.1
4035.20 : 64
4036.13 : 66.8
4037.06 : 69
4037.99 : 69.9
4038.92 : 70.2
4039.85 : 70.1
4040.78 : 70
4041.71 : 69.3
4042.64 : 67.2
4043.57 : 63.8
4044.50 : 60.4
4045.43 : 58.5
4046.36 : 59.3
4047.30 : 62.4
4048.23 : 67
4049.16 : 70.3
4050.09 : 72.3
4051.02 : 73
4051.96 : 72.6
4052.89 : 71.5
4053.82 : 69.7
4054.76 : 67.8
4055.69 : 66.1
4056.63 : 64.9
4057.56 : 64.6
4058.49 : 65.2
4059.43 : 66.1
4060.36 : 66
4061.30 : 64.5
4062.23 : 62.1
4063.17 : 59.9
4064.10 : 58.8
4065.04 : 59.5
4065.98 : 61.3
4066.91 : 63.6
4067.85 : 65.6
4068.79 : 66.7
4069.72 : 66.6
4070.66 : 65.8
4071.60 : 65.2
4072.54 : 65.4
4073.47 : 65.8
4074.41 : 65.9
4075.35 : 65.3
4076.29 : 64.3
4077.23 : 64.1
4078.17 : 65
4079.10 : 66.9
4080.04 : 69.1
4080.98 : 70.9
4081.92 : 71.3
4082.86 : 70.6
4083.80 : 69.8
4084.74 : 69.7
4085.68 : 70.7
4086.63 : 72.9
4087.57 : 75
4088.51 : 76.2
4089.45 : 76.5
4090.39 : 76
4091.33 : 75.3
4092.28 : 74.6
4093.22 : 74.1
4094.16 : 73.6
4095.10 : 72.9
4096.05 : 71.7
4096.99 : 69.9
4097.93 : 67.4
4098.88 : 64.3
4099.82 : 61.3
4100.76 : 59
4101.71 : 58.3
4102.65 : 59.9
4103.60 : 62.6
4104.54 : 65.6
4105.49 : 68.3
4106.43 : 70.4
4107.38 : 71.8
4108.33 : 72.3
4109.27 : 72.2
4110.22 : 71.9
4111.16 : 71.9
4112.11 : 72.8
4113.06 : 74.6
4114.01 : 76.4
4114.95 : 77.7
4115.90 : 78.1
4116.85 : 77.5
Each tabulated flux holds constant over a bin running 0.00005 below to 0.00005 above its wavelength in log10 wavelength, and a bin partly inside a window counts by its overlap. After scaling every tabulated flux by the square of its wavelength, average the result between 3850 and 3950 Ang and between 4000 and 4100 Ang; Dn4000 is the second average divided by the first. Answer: 1.87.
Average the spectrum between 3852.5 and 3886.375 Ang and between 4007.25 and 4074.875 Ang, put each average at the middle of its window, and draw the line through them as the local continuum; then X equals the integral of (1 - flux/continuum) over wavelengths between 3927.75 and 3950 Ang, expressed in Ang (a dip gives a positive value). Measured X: 9.2 Ang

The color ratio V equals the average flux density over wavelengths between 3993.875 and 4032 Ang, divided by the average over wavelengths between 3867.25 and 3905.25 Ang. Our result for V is 1.6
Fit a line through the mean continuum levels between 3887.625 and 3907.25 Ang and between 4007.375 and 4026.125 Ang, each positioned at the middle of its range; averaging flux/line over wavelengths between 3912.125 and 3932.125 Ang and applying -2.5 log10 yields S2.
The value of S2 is 0.28 mag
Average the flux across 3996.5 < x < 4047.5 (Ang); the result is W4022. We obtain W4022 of 66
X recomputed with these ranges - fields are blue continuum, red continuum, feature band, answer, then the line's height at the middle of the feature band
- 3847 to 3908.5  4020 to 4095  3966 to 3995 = 4.5 Ang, 55.8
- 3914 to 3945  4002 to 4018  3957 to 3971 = 5.0 Ang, 47.2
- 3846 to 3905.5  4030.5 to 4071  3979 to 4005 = -2.5 Ang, 56.9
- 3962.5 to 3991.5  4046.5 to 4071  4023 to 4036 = -1.7 Ang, 57.6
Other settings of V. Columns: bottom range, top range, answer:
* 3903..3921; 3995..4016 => 1.38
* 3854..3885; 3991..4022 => 1.78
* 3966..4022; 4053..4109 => 1.19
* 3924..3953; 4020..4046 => 2.04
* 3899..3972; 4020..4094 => 1.78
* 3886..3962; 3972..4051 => 1.53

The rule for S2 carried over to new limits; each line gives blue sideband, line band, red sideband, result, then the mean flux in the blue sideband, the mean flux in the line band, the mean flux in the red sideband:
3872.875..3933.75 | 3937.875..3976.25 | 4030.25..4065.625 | 0.32 mag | 40.9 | 37.1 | 65.3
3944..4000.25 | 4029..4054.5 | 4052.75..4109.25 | -0.10 mag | 47.6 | 65.9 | 67.5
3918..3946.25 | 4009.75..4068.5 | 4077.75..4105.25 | -0.18 mag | 30.1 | 66.2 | 69.4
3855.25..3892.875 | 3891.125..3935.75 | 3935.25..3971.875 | -0.11 mag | 37.8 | 40.9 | 35.9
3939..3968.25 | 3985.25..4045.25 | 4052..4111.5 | -0.23 mag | 40.1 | 65.7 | 67.7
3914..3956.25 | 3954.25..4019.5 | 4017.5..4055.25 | -0.01 mag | 36.8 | 53.2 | 66.7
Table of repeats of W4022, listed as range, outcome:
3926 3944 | 24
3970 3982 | 42.3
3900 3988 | 40.1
